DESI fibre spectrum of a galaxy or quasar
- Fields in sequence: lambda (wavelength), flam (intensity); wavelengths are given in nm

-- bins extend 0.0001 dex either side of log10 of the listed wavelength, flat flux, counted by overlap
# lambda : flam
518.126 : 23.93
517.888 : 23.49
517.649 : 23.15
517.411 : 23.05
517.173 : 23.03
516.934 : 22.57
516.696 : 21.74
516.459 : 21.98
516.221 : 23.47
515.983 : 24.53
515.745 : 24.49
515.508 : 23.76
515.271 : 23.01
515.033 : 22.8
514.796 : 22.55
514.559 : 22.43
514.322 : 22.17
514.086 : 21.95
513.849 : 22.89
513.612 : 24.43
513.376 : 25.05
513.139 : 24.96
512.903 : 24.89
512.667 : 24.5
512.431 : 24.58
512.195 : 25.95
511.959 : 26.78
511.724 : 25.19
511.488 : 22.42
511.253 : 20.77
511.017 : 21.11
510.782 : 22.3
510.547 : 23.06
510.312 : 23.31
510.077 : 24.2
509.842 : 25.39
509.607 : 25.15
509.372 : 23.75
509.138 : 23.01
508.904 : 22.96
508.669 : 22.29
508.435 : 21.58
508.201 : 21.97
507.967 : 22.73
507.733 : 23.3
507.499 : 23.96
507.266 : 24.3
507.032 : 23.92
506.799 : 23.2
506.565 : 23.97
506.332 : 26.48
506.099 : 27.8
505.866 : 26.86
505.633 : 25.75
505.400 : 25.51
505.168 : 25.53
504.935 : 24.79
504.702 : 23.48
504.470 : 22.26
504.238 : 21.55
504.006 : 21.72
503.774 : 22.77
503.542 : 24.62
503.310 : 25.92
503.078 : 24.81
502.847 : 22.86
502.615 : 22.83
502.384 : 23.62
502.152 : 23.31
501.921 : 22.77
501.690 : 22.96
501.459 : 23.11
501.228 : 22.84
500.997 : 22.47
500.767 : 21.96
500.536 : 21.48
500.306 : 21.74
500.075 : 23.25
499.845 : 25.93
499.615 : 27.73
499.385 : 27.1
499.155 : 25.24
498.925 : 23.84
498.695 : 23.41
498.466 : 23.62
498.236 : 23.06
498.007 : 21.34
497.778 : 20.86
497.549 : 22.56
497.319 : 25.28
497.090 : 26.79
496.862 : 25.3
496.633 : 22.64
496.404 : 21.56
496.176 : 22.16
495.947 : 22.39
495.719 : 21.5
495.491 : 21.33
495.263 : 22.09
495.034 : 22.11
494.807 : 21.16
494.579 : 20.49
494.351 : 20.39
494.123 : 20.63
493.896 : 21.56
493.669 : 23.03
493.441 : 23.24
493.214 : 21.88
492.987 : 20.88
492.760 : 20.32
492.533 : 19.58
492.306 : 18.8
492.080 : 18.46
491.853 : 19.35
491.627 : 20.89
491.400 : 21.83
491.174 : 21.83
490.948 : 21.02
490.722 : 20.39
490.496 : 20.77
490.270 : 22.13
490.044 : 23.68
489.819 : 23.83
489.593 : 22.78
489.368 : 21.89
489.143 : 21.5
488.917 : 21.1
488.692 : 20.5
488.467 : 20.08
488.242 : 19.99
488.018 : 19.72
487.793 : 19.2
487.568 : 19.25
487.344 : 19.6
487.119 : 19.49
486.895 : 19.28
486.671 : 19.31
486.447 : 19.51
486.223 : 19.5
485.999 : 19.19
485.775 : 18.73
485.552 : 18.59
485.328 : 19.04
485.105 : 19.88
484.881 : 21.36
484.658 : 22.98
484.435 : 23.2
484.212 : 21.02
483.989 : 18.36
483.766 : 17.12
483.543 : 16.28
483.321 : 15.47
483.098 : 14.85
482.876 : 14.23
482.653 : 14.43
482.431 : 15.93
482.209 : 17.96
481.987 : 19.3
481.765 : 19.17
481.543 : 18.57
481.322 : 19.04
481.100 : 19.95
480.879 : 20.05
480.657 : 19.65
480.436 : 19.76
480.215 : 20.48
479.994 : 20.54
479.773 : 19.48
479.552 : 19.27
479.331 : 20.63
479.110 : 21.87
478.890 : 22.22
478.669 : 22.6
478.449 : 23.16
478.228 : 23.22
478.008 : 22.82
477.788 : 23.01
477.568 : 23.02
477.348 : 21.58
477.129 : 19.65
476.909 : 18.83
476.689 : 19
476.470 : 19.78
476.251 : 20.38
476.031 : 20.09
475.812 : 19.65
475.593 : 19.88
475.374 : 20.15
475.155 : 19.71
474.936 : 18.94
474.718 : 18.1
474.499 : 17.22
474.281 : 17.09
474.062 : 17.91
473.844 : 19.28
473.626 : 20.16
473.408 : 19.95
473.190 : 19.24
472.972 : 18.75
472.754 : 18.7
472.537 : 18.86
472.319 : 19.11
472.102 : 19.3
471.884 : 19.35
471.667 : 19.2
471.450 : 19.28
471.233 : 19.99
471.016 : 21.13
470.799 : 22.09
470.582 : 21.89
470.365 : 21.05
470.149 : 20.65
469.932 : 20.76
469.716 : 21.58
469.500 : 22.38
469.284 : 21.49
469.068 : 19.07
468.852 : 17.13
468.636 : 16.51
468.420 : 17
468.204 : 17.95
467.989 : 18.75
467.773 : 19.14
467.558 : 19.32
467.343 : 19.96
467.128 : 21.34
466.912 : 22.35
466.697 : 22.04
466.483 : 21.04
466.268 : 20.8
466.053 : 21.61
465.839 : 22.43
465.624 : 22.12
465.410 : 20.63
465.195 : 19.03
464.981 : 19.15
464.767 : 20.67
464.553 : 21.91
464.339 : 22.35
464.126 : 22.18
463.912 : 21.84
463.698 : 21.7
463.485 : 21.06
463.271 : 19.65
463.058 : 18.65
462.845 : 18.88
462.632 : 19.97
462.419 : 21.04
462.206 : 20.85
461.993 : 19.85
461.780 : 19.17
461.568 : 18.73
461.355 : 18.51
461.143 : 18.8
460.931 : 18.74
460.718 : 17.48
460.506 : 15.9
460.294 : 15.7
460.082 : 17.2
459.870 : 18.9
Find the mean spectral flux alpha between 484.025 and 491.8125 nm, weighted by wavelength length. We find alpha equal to 20.6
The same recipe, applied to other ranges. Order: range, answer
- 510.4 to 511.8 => 22.4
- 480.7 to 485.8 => 18.5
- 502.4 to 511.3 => 23.8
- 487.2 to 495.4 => 21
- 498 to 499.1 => 23.3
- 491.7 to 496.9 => 21.3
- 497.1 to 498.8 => 23.1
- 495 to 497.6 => 23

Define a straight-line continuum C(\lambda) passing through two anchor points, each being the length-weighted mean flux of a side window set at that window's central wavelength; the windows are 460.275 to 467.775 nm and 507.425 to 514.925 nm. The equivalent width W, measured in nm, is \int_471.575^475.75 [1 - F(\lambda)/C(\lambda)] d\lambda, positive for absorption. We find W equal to 0.37 nm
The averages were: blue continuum 20.2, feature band 19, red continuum 23.5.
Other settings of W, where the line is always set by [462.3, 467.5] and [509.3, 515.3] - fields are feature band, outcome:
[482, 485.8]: 0.66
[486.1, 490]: 0.32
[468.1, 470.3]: 0.18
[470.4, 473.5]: 0.22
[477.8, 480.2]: 0.02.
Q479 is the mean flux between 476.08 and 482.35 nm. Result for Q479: 20.5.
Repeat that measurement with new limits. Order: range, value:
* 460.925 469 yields 20.1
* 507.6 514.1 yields 23.6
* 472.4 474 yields 19.2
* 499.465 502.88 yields 23.3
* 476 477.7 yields 20.3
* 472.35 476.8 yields 19.1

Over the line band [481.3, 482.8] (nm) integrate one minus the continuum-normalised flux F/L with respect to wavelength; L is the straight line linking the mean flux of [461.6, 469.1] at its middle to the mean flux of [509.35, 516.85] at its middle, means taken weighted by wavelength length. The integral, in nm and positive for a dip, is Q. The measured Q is 0.265 nm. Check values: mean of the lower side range 20.2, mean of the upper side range 23.6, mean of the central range 17.6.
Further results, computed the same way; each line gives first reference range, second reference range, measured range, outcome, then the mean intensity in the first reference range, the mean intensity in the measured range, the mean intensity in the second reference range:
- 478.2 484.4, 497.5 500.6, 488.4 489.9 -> -0.04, 19.1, 21.7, 23.7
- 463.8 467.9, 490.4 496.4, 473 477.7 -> 0.34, 21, 19.5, 21.1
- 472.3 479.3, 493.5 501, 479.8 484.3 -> 0.61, 20.1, 18.1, 22.9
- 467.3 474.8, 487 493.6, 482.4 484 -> 0.37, 19.4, 15.7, 20.8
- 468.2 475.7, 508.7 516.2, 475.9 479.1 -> -0.21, 19.5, 21.4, 23.7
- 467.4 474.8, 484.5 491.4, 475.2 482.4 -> -0.17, 19.4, 20.4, 20.6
